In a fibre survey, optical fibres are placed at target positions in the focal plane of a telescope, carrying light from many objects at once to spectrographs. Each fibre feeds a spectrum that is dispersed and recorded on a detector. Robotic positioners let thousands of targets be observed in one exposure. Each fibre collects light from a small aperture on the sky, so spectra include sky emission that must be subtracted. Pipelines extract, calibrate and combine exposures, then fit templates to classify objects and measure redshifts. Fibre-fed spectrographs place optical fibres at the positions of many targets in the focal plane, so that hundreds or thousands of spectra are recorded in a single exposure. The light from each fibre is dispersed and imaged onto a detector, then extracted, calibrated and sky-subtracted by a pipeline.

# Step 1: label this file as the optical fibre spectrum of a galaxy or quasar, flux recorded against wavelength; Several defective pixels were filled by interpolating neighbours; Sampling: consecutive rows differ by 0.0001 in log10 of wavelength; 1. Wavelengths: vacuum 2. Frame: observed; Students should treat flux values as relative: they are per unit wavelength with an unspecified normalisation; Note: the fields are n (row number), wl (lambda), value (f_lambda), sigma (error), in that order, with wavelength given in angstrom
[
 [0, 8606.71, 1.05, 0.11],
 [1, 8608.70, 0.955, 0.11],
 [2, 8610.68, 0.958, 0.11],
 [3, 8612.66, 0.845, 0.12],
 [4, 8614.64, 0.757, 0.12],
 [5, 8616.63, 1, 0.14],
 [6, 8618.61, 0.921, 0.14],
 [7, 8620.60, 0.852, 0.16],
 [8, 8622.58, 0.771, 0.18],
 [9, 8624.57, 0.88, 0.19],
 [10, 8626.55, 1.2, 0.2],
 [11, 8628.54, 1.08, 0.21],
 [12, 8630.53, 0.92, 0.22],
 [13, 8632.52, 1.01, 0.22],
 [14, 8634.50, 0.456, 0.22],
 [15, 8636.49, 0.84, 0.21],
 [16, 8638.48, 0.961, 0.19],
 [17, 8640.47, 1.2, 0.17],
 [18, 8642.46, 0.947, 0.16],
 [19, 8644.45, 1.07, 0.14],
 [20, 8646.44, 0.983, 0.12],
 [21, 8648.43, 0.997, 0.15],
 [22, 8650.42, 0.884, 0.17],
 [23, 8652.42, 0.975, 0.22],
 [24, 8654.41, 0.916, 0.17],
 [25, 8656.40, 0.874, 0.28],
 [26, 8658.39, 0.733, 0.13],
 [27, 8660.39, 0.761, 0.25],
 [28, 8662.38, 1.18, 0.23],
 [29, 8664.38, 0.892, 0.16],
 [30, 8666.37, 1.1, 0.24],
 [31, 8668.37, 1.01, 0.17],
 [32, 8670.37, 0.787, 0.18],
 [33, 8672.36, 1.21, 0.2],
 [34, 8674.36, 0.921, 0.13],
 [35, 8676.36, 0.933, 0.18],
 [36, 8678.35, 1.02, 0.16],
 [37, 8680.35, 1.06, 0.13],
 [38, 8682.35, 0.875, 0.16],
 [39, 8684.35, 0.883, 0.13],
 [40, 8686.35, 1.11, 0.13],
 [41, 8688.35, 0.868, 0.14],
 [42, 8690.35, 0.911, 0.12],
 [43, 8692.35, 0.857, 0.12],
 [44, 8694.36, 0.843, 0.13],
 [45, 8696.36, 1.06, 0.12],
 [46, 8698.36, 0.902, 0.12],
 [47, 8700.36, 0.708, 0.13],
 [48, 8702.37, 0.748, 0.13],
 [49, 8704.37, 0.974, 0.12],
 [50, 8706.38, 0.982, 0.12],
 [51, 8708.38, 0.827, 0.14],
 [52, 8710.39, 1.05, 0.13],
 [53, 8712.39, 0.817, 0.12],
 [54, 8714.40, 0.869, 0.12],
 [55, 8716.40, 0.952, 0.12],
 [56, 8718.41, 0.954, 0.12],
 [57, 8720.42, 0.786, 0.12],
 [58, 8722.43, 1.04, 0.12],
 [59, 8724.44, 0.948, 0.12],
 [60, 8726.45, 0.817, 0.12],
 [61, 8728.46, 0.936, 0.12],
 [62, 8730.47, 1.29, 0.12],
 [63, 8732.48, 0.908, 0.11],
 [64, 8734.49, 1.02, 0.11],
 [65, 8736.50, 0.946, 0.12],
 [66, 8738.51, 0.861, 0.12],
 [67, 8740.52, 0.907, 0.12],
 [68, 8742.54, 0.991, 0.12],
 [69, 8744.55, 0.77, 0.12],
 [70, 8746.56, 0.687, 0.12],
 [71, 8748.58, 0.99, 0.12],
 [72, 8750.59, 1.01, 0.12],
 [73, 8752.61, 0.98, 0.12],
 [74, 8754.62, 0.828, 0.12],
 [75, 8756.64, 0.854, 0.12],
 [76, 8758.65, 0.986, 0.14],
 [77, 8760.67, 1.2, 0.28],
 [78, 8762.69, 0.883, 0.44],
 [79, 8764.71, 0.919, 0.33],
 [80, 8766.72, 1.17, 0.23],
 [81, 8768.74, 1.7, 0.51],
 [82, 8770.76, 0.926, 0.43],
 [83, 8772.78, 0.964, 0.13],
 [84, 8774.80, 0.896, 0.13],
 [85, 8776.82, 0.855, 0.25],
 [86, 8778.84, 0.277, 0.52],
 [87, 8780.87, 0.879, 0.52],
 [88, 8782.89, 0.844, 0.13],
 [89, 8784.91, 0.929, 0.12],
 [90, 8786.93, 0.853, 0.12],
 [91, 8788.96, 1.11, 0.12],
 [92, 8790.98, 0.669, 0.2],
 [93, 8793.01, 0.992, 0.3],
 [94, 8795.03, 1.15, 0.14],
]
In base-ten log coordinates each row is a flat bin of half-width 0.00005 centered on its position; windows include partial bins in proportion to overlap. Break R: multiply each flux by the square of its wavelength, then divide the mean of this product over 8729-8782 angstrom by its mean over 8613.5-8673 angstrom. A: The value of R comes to 1.04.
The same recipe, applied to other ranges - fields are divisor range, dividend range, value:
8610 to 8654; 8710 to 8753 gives 1.02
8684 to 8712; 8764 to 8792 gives 1.04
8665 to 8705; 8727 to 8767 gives 1.03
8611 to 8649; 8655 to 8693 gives 1.03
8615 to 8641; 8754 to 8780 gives 1.08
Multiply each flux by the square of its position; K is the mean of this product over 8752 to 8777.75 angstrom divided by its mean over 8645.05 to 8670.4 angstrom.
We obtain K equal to 1.11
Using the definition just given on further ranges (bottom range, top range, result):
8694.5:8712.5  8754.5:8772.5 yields 1.20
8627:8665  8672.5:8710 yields 1.00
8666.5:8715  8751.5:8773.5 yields 1.14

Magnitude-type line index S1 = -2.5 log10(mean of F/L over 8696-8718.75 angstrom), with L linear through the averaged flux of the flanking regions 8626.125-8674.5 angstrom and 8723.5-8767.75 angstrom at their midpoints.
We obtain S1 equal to 0.06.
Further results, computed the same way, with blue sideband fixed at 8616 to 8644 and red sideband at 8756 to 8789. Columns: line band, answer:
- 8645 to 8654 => -0.03 mag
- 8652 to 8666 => 0.03 mag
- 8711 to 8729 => 0.05 mag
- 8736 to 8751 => 0.07 mag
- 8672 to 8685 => -0.04 mag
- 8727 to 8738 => -0.06 mag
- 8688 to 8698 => 0.04 mag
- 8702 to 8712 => 0.03 mag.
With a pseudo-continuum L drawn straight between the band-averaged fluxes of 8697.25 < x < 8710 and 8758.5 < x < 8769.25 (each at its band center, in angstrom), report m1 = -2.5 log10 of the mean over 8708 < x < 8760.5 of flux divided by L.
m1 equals 0.08 mag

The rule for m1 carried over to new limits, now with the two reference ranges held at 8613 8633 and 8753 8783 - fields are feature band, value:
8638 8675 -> -0.04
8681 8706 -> 0.05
